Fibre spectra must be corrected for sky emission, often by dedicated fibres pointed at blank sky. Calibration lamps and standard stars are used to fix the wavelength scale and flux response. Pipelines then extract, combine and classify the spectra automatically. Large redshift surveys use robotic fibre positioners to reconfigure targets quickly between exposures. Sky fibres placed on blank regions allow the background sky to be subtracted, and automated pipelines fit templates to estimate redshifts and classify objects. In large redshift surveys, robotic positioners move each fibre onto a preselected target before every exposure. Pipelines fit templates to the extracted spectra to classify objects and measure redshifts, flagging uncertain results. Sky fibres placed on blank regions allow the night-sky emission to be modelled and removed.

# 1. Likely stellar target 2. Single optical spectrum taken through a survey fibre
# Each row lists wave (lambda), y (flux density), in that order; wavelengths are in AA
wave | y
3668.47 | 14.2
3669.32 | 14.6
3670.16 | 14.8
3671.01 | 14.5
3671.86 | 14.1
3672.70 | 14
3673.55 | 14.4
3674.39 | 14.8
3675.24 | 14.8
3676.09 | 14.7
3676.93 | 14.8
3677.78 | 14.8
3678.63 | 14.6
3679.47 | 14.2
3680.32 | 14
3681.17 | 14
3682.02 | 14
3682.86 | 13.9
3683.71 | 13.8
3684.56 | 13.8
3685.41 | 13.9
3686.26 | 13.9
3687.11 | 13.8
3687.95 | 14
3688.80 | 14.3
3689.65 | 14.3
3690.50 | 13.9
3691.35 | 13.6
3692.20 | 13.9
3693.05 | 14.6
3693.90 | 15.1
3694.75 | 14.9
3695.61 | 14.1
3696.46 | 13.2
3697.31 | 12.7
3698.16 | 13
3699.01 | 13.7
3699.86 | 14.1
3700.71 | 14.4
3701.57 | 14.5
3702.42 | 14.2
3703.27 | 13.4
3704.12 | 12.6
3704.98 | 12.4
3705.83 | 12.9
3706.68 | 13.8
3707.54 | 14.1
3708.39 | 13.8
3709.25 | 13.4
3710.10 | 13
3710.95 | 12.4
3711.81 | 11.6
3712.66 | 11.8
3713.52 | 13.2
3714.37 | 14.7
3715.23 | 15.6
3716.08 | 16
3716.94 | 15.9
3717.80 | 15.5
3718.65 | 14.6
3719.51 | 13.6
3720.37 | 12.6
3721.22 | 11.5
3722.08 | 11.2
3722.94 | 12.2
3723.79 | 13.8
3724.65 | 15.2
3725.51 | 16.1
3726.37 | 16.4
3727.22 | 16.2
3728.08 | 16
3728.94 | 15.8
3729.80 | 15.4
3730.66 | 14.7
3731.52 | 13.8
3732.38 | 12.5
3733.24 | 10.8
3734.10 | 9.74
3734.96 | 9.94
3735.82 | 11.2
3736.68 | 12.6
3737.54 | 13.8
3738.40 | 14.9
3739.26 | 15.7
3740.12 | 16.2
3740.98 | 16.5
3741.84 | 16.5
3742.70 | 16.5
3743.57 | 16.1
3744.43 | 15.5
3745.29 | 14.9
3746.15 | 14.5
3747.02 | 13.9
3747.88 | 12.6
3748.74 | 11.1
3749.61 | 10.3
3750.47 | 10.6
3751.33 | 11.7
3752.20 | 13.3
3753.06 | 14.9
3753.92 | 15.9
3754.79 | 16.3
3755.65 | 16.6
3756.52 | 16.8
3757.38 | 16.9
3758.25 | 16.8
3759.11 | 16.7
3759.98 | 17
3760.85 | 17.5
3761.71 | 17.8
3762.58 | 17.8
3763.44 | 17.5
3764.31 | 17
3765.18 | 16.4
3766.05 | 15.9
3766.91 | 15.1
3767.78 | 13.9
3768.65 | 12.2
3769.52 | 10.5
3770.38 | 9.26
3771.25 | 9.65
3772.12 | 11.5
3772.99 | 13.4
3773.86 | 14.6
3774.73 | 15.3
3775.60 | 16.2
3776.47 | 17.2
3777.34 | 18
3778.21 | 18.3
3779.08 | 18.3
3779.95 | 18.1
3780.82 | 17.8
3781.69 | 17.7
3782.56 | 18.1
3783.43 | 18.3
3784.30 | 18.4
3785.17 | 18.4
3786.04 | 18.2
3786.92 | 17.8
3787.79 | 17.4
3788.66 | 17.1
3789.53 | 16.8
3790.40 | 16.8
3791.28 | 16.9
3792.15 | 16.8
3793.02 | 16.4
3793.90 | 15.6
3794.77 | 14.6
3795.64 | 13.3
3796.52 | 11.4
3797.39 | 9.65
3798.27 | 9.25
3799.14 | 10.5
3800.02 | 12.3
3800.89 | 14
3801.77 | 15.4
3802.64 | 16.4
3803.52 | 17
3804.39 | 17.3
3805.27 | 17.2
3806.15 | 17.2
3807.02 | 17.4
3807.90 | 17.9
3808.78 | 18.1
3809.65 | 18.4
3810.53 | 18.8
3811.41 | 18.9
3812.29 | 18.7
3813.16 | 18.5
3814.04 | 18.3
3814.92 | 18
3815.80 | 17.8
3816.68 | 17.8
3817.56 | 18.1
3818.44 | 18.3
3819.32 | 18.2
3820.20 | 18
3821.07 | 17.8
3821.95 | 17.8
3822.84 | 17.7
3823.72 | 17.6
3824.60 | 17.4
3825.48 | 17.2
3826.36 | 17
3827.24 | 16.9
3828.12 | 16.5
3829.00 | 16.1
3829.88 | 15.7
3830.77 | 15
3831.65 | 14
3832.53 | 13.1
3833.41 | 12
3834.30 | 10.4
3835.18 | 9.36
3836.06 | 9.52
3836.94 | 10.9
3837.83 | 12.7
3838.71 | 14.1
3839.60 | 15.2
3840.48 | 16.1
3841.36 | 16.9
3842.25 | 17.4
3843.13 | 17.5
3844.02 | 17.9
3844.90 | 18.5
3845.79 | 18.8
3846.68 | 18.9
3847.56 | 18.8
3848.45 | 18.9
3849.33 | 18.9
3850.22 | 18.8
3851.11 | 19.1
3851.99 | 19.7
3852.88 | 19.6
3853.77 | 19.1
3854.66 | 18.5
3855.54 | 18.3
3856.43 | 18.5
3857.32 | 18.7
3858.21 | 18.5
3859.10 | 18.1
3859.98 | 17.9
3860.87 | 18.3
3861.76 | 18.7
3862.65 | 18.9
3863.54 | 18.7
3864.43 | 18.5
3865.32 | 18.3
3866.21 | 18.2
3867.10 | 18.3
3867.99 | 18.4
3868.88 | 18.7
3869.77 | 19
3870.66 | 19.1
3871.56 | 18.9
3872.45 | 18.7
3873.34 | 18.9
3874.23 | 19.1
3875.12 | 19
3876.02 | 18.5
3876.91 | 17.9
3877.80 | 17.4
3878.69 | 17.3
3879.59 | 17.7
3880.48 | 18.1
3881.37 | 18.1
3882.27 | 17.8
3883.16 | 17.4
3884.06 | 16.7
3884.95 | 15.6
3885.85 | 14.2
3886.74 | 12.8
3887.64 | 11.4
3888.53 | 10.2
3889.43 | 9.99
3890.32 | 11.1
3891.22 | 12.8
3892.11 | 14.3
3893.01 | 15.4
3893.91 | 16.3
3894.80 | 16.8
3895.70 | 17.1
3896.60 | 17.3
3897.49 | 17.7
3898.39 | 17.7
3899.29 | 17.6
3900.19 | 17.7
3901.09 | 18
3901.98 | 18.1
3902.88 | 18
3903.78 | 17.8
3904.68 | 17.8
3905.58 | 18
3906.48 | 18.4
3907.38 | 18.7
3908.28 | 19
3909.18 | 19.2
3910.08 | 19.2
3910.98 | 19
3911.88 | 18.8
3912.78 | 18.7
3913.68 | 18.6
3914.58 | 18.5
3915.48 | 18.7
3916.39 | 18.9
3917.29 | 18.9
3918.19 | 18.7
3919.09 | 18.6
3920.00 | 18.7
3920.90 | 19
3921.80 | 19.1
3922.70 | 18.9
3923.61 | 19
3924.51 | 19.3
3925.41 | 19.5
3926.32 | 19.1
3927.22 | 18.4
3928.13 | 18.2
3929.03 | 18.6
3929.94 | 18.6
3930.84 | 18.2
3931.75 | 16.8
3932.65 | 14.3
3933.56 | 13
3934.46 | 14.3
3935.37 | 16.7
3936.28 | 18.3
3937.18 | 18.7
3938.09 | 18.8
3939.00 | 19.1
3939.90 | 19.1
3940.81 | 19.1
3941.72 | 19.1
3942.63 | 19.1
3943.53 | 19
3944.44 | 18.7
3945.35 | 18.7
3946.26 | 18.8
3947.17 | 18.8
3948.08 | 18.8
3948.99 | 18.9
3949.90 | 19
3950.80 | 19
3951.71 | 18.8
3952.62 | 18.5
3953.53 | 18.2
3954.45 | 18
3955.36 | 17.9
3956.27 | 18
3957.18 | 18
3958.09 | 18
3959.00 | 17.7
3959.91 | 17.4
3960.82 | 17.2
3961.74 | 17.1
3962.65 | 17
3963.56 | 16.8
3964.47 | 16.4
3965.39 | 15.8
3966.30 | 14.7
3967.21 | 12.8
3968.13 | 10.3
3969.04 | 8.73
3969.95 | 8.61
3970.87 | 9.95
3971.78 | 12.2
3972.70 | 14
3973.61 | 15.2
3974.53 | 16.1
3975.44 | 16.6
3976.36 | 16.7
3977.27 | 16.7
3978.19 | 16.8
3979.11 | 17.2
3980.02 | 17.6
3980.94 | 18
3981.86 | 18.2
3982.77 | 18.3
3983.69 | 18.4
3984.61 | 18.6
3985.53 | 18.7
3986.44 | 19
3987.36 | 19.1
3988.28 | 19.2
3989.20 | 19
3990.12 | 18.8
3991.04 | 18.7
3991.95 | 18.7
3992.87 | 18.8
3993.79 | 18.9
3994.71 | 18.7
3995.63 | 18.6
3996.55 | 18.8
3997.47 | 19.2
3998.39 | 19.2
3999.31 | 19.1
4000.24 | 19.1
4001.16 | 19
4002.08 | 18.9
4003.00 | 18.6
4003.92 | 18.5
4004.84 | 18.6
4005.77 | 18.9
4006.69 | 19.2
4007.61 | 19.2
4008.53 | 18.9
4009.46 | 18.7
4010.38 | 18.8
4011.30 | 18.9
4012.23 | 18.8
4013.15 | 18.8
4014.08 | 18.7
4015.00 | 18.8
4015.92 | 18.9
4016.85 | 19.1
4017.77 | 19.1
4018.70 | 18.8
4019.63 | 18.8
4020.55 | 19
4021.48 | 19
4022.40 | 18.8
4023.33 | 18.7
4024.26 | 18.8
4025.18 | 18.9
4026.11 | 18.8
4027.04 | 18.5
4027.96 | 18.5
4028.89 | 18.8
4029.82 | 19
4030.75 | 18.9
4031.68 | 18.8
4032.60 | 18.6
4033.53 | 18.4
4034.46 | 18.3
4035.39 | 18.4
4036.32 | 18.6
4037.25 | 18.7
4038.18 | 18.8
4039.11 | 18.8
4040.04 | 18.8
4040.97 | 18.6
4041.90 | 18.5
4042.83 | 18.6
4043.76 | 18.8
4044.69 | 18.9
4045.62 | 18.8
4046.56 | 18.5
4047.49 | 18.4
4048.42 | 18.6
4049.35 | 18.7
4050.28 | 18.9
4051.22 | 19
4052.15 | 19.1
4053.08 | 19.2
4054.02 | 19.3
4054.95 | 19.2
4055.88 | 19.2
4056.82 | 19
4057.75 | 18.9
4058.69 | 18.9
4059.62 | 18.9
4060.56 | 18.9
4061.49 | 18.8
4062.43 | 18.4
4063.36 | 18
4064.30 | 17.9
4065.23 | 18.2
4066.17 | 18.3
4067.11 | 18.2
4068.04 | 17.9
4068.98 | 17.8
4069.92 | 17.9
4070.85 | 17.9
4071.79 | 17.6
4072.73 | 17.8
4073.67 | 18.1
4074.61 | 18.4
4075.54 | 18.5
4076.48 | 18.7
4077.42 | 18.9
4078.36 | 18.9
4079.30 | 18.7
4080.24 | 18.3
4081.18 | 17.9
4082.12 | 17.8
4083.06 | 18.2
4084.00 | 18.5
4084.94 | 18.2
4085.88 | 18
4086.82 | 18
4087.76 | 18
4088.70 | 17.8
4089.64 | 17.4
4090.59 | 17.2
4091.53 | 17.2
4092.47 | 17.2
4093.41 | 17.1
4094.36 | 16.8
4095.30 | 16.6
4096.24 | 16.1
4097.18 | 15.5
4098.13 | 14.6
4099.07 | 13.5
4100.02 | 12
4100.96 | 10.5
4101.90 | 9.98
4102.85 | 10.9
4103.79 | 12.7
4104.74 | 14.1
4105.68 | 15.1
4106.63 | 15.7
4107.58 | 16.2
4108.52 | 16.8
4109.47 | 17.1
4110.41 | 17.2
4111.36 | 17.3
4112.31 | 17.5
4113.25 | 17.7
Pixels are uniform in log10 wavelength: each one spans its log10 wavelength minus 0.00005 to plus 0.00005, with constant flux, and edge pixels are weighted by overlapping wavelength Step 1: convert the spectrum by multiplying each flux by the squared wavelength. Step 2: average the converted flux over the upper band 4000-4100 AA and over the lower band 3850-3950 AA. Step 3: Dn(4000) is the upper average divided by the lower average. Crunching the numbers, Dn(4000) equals 1.1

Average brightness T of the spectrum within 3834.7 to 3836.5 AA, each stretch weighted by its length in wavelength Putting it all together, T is 9.5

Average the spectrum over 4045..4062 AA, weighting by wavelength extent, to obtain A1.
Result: 18.9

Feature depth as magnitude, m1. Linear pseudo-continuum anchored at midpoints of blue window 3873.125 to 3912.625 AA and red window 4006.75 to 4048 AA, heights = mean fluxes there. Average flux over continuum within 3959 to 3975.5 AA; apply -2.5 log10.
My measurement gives 0.24 mag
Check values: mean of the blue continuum 16.8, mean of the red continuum 18.8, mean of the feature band 14.3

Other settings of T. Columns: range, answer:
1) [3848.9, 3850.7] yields 18.8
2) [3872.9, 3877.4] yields 18.7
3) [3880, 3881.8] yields 18.2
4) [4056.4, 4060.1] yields 18.9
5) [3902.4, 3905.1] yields 17.8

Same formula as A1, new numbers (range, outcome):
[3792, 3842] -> 15.7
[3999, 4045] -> 18.8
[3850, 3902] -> 17.3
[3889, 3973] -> 17.3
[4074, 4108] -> 16.4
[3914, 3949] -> 18.3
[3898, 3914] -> 18.4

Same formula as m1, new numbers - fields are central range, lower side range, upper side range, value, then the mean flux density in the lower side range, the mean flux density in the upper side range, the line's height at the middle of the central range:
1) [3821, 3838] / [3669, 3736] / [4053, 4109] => 0.02 mag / 13.9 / 17.1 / 15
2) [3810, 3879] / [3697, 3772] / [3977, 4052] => -0.09 mag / 14.2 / 18.7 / 15.9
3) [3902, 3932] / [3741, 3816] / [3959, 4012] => -0.12 mag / 15.7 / 17.2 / 16.7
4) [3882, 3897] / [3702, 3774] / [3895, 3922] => 0.23 mag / 14.2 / 18.4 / 17.9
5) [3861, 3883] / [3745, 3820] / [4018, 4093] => -0.11 mag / 15.8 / 18.5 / 16.7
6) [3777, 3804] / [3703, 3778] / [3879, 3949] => -0.05 mag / 14.3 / 17.5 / 15.2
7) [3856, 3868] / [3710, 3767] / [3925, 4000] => -0.15 mag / 14.5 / 17.4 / 16.1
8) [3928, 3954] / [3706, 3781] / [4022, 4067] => -0.05 mag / 14.5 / 18.7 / 17.3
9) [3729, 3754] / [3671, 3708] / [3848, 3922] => 0.10 mag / 14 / 17.7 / 15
